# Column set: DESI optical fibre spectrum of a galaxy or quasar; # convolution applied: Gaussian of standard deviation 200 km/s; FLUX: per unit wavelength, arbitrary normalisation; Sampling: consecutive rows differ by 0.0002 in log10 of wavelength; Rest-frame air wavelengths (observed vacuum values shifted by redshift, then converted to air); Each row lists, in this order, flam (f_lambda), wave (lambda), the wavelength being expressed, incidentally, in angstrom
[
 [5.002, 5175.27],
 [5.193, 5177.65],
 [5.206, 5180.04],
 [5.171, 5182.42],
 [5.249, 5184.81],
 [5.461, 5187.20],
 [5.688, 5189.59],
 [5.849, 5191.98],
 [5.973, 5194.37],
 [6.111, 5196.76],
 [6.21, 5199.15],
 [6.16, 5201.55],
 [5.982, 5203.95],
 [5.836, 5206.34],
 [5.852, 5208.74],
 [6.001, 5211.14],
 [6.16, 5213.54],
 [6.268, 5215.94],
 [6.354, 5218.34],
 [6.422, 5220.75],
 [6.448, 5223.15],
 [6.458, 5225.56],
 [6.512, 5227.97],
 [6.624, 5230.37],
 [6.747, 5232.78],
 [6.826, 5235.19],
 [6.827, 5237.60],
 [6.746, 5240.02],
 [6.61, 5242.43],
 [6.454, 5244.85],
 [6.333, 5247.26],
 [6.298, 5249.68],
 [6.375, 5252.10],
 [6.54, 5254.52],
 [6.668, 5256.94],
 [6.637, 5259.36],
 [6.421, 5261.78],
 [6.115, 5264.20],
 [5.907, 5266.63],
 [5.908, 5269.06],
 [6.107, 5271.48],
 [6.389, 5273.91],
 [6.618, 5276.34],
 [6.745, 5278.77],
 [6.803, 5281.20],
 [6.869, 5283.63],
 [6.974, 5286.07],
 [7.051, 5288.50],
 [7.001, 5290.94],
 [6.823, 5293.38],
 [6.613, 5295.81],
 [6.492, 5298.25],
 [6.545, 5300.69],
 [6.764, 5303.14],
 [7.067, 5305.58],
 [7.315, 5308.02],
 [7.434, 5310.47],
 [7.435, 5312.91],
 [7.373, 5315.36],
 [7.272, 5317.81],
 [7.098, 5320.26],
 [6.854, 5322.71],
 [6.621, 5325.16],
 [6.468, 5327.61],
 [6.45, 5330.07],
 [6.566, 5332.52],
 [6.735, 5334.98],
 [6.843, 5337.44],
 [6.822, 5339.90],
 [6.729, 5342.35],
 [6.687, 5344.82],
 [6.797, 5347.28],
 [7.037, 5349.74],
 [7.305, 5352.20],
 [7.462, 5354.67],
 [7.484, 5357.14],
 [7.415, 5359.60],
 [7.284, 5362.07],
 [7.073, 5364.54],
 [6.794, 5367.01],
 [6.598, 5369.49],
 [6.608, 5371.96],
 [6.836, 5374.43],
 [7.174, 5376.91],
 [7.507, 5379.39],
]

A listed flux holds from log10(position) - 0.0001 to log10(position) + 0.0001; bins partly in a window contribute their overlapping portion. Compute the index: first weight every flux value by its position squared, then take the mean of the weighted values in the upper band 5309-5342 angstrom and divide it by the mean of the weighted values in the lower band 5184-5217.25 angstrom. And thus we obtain 1.2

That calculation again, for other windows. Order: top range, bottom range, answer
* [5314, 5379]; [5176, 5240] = 1.21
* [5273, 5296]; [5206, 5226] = 1.13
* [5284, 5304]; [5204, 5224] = 1.14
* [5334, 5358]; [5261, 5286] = 1.12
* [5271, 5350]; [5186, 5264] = 1.12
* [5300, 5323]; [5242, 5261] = 1.13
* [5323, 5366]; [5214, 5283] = 1.11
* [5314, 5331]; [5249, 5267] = 1.10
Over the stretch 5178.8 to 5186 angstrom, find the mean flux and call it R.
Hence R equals 5.21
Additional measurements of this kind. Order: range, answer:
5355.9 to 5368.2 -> 7.21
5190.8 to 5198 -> 5.99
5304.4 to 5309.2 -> 7.2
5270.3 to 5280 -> 6.47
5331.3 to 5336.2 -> 6.65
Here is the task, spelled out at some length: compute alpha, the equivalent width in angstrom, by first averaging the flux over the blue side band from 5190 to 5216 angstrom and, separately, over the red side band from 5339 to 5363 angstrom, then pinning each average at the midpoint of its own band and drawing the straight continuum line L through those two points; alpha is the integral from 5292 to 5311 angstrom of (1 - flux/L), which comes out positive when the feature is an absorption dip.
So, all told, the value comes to -0.3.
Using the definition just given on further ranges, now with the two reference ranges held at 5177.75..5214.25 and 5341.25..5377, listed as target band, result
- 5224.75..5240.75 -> -1.66 angstrom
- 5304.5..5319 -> -1.45 angstrom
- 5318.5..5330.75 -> 0.03 angstrom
